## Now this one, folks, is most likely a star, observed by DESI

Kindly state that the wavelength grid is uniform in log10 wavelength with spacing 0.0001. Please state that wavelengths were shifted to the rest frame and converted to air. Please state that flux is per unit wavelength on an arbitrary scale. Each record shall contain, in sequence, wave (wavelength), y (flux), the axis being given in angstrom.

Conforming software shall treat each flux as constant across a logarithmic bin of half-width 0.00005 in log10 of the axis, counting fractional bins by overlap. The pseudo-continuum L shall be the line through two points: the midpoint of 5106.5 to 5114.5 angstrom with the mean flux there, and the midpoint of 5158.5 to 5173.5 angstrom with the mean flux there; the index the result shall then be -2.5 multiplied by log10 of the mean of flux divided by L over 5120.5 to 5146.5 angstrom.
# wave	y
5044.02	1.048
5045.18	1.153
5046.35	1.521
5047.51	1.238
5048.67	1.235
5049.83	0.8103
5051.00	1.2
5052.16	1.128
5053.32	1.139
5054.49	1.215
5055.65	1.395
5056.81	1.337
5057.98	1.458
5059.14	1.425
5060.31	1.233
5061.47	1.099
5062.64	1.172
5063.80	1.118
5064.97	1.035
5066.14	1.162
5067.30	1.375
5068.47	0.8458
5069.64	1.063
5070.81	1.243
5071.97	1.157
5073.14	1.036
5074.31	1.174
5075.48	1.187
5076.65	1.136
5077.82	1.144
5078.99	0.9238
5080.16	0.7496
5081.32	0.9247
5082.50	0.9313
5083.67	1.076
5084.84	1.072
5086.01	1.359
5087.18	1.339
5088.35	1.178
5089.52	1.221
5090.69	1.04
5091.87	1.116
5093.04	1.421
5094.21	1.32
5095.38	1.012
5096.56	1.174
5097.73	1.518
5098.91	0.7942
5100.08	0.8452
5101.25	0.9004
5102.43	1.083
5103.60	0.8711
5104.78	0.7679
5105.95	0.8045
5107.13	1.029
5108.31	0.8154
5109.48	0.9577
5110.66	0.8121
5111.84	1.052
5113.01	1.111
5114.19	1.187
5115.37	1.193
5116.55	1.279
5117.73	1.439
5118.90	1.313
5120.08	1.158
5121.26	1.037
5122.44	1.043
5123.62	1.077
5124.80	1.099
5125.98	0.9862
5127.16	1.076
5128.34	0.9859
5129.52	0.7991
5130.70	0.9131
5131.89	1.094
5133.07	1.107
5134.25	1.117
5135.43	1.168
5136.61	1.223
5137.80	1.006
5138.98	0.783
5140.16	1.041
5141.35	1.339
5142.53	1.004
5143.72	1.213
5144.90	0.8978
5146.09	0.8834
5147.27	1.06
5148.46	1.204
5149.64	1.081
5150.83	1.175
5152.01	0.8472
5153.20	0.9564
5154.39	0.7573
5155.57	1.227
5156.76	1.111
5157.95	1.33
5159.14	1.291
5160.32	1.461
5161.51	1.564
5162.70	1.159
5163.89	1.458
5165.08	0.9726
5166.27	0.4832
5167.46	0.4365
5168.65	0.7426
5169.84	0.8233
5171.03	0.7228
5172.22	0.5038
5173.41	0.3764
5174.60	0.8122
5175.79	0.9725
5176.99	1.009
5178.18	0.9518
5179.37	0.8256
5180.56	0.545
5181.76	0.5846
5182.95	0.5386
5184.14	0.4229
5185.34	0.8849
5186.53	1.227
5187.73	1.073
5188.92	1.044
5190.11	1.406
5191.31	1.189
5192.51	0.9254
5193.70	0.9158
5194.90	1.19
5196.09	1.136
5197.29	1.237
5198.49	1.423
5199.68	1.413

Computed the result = -0.08 mag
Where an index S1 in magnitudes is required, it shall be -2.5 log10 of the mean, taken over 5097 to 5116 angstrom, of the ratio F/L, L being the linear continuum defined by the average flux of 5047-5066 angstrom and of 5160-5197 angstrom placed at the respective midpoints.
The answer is 0.10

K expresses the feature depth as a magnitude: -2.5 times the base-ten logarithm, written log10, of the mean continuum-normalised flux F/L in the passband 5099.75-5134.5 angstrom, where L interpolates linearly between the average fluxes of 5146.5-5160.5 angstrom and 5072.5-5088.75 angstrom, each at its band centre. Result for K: 0.07 mag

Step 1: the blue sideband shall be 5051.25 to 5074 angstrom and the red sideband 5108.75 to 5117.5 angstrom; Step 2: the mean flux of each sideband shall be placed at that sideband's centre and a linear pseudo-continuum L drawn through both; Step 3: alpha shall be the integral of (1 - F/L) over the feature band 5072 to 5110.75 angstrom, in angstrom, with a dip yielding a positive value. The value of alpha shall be 2.73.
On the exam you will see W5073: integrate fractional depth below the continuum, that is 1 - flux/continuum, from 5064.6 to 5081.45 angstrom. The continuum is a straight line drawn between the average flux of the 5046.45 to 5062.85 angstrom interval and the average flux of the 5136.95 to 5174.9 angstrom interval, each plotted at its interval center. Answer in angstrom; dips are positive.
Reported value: 1.5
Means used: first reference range 1.23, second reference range 0.994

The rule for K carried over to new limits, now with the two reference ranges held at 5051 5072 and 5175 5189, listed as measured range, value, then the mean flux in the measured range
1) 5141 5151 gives -0.154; 1.09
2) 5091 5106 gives 0.033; 1.06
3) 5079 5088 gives 0.073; 1.06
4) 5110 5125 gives -0.110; 1.14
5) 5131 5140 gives -0.096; 1.06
